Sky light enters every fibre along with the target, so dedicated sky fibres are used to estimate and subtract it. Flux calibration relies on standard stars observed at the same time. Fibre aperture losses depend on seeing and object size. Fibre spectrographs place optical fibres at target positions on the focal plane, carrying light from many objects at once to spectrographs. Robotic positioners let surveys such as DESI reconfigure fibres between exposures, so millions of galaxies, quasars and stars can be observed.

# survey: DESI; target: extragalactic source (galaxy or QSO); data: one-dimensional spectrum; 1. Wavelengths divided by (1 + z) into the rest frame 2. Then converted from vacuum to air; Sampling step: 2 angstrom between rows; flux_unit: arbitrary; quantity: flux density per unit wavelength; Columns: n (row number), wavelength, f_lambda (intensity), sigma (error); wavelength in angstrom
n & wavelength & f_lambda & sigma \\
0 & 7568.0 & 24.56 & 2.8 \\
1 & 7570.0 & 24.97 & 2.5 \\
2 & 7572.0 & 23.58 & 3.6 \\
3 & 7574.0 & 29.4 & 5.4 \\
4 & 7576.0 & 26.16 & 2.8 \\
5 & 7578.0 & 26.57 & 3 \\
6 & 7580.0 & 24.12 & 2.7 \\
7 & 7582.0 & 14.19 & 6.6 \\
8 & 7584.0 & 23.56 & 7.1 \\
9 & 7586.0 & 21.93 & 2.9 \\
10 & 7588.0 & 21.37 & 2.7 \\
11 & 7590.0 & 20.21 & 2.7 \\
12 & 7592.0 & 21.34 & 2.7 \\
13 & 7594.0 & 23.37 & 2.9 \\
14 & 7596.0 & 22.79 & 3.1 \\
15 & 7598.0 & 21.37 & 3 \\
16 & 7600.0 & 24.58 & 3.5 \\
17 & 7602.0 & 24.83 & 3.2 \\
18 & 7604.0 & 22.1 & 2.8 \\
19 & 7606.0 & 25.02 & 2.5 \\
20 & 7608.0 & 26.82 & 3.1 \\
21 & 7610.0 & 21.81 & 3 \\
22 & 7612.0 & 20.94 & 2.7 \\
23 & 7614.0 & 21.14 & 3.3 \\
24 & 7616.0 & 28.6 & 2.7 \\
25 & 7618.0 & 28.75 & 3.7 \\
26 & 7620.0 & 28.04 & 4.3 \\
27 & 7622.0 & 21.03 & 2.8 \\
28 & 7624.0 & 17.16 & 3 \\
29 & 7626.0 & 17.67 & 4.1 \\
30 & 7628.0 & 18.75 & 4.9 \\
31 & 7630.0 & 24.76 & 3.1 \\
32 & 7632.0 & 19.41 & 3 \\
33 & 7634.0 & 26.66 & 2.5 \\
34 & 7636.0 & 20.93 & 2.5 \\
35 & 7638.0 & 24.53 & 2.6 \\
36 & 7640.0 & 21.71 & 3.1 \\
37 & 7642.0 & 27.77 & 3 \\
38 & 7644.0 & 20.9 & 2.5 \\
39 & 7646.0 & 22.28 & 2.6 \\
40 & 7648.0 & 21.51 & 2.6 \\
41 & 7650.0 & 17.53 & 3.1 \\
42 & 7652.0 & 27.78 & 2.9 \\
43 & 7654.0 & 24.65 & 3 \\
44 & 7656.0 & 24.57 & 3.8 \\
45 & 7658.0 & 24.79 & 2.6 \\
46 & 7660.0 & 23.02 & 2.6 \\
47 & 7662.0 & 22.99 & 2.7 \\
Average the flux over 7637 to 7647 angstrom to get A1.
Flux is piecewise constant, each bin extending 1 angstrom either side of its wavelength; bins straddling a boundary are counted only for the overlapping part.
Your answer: 23.4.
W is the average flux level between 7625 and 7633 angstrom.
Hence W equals 20.1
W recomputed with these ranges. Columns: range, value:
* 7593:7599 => 22.5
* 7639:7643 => 24.7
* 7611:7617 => 23.6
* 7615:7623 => 26.6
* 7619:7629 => 20.5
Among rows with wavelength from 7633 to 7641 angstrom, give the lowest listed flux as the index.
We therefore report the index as 20.93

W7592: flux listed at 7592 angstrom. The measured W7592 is 21.34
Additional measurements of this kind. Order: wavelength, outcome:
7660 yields 23.02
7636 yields 20.93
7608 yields 26.82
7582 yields 14.19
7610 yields 21.81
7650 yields 17.53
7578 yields 26.57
